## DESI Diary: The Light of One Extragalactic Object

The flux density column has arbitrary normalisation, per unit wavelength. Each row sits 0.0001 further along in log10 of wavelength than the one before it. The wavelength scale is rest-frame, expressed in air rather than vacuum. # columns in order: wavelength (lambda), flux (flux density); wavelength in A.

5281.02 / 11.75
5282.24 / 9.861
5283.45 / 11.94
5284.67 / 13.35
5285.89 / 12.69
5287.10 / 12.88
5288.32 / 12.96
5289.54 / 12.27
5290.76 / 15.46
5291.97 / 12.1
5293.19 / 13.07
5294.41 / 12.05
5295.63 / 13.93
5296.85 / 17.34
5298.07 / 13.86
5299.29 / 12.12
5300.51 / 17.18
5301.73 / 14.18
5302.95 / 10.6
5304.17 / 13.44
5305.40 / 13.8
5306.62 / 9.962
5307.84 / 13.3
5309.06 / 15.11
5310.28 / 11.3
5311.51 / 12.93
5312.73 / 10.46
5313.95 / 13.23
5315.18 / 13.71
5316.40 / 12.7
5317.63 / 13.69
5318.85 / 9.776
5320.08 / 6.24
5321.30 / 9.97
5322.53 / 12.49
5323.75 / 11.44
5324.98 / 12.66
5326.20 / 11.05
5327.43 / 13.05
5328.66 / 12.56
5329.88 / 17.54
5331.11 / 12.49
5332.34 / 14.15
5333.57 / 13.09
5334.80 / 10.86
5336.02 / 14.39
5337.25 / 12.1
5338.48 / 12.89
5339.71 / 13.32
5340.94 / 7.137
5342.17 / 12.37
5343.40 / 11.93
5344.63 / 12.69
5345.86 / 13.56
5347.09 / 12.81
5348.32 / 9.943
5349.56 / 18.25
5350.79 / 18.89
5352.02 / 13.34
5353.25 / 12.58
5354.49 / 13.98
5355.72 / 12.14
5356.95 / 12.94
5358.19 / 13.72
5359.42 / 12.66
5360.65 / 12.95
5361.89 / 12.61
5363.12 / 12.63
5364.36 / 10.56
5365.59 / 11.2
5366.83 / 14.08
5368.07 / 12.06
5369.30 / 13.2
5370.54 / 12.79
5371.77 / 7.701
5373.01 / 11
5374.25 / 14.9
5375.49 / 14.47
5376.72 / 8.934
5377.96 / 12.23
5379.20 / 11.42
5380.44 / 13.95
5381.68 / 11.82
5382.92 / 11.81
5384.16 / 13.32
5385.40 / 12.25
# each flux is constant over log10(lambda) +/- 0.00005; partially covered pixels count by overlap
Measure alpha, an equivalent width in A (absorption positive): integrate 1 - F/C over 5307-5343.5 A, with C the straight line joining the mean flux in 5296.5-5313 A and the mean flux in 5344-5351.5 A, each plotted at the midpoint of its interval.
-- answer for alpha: 4.0 A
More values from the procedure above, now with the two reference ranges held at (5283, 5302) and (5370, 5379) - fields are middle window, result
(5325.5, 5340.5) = -0.47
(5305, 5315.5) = 0.47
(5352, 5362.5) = -0.76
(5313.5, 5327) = 1.47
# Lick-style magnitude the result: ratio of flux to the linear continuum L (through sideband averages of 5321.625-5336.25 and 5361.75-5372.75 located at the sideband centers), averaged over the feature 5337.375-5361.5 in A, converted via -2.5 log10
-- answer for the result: -0.06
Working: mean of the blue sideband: 12.9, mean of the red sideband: 11.8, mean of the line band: 13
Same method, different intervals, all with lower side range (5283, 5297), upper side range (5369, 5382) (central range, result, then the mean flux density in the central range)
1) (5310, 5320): 0.083 mag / 11.9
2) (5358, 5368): -0.025 mag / 12.5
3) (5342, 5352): -0.119 mag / 13.8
